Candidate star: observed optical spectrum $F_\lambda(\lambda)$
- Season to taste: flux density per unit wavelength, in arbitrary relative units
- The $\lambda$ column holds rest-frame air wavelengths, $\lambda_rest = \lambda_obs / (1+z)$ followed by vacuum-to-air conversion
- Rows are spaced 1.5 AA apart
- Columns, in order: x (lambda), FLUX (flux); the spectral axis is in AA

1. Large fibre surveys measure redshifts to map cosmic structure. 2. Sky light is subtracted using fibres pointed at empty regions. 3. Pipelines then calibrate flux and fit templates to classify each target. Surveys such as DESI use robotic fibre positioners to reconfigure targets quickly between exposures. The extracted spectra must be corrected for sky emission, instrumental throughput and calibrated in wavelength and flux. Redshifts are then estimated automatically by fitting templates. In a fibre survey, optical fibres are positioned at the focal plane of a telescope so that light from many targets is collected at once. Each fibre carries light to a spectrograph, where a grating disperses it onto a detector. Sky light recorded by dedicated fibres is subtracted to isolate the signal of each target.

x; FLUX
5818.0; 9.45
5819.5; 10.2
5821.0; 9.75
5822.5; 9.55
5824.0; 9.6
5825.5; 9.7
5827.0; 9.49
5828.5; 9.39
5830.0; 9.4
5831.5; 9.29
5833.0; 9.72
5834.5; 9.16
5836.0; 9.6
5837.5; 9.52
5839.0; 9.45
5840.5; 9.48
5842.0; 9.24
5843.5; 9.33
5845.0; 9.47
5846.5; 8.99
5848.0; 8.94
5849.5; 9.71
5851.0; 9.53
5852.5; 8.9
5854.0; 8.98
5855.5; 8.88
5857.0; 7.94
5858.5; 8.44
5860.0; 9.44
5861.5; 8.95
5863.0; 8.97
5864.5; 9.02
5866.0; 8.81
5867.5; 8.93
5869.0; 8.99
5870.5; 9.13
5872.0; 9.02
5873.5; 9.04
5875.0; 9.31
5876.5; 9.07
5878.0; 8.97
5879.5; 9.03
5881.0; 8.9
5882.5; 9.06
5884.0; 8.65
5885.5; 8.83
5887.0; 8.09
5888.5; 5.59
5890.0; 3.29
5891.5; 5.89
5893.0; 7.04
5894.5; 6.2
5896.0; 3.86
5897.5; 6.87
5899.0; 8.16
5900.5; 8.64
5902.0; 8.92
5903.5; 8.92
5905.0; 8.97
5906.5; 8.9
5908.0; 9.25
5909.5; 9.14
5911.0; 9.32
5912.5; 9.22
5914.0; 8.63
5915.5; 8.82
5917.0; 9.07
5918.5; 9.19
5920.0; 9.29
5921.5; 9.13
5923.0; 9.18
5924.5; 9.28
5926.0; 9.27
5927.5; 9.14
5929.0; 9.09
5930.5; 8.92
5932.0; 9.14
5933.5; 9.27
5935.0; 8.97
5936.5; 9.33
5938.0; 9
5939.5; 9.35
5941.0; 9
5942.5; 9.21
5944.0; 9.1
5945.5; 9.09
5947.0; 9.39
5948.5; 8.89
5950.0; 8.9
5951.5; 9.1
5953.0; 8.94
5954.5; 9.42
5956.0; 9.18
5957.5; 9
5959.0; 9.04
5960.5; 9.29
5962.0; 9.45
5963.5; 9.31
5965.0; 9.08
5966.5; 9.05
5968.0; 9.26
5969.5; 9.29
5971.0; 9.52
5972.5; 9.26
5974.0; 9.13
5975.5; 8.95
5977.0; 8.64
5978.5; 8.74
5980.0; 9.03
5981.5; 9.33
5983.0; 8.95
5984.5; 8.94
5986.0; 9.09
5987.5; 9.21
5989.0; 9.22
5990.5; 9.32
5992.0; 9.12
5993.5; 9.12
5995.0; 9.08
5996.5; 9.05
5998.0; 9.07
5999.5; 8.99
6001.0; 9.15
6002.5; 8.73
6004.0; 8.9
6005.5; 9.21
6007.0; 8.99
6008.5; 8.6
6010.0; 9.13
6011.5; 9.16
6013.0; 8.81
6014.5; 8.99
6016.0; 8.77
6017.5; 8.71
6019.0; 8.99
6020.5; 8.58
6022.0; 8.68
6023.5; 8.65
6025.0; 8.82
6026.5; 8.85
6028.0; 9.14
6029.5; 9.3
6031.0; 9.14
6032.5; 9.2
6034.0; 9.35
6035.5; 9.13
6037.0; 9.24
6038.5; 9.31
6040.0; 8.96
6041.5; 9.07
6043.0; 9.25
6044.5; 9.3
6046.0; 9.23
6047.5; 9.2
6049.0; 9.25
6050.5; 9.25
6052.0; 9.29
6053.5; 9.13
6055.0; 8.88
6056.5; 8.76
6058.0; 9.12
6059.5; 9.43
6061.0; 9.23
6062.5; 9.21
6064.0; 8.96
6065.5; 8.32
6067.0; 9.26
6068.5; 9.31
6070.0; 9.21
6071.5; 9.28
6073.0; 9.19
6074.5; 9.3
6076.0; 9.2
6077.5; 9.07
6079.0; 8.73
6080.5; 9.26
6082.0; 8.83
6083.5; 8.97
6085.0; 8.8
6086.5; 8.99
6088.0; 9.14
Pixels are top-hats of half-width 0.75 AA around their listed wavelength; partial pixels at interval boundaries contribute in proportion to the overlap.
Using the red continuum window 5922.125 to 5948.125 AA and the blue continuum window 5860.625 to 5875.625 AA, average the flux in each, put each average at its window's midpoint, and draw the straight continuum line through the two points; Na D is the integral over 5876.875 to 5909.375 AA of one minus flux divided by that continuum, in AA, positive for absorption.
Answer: 4.7 AA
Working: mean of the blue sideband 9.02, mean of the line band 7.76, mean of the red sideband 9.16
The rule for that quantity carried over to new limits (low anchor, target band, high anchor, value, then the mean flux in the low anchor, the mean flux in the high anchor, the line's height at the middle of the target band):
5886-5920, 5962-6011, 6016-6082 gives -3.0 AA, 7.86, 9.08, 8.56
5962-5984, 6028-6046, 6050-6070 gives -0.2 AA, 9.12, 9.09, 9.1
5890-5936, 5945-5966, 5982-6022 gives -1.1 AA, 8.44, 8.99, 8.7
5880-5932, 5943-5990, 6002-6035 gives -2.7 AA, 8.27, 8.94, 8.63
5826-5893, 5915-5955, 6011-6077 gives -1.0 AA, 8.8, 9.08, 8.91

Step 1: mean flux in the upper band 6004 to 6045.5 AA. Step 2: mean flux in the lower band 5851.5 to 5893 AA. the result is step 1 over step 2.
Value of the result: 1.1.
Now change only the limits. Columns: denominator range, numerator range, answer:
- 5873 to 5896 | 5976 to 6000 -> 1.18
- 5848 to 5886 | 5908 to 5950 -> 1.02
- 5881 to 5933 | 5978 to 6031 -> 1.09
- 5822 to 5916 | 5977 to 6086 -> 1.04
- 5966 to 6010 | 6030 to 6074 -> 1.01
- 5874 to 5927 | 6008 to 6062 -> 1.09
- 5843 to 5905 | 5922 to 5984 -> 1.09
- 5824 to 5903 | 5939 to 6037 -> 1.05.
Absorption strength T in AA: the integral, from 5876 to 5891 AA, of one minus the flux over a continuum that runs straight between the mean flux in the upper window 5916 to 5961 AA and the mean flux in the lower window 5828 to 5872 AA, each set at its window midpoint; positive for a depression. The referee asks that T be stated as 2.05 AA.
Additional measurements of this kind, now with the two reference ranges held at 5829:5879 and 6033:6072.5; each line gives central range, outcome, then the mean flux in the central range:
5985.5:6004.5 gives 0.1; 9.08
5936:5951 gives 0.0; 9.12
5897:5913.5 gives 0.7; 8.78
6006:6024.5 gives 0.6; 8.84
